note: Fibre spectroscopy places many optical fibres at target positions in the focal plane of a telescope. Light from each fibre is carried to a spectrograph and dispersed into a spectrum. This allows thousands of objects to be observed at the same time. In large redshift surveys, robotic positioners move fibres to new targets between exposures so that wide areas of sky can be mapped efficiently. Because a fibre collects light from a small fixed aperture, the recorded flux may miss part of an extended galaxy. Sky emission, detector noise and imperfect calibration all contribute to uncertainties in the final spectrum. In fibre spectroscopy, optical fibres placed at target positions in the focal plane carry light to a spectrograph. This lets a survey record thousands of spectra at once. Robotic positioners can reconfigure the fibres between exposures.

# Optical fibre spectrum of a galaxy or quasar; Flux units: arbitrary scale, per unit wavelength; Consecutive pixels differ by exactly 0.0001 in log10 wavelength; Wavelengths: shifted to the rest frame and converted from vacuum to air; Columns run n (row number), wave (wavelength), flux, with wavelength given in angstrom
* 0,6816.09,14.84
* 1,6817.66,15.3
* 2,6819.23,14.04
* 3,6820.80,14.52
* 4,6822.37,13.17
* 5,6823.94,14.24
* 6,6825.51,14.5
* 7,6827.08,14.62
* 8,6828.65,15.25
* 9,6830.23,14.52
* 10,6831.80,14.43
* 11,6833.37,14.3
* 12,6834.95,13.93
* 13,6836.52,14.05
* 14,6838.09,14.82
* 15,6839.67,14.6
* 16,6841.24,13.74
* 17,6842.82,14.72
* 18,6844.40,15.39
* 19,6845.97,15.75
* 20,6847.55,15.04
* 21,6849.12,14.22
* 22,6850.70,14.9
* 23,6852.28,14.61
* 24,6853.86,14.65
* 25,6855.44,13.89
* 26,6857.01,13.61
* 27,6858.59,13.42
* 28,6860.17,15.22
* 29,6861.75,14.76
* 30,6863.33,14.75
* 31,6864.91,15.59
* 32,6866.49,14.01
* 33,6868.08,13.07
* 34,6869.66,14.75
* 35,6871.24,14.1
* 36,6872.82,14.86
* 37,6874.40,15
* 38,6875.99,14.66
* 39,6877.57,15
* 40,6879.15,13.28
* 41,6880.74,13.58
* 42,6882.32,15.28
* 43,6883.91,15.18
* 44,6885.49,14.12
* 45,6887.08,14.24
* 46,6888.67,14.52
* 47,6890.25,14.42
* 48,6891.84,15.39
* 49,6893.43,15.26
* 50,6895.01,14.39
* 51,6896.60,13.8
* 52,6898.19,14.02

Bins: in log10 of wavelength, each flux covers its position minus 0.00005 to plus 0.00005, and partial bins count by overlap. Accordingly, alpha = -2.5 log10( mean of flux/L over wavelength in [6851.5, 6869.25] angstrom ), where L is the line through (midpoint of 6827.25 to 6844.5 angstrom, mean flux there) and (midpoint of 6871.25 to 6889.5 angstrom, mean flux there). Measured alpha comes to 0.01 mag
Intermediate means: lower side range 14.5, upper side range 14.5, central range 14.3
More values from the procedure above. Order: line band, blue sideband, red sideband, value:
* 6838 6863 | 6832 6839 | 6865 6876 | -0.018 mag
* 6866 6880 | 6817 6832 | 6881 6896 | 0.026 mag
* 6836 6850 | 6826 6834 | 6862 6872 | -0.013 mag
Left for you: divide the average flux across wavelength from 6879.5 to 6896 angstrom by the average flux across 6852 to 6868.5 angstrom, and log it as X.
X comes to 1.02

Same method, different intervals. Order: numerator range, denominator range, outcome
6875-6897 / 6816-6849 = 1.00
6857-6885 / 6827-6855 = 0.99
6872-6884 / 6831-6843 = 1.02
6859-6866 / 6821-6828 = 1.05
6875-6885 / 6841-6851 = 0.97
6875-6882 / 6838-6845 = 0.97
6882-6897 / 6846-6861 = 1.01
